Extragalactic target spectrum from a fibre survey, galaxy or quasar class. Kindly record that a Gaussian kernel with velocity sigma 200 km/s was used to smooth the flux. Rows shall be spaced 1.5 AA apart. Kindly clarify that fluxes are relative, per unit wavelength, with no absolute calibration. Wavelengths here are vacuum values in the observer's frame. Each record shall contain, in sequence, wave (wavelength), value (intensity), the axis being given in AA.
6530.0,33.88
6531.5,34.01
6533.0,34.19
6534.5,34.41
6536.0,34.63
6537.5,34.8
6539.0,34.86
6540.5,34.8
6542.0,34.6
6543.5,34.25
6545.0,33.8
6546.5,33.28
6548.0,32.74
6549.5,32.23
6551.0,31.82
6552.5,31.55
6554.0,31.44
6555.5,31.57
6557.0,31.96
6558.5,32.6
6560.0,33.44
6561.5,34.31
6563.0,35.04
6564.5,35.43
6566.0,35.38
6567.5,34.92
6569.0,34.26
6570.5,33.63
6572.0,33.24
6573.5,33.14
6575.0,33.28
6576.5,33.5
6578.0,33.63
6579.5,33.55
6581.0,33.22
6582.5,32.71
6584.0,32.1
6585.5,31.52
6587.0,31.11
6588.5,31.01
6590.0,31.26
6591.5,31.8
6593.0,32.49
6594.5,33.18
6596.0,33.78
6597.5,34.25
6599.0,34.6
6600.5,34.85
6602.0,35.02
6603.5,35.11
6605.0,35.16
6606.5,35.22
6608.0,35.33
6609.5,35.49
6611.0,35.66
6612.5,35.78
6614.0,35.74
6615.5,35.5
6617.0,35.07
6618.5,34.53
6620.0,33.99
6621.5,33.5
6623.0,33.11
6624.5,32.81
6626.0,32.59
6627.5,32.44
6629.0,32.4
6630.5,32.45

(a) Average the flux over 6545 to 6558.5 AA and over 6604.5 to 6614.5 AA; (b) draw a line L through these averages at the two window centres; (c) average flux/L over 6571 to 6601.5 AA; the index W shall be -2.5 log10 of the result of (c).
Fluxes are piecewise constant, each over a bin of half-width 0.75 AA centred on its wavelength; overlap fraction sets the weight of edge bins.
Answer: 0.04 mag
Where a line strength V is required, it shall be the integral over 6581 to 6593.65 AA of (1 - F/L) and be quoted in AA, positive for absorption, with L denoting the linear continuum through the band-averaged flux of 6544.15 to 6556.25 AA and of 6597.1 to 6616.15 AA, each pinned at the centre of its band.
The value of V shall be 0.9 AA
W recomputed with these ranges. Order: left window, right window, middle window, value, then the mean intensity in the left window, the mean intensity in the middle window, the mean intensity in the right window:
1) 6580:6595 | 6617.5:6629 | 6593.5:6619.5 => -0.072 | 32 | 34.9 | 33.3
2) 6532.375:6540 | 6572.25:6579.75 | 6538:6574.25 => 0.015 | 34.6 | 33.5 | 33.4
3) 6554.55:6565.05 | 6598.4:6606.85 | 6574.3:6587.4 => 0.045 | 33.4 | 32.8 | 35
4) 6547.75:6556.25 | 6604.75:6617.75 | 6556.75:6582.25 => -0.030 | 31.8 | 33.8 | 35.4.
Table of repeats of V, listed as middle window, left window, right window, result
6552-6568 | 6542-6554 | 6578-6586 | -0.30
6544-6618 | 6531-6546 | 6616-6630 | 0.64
